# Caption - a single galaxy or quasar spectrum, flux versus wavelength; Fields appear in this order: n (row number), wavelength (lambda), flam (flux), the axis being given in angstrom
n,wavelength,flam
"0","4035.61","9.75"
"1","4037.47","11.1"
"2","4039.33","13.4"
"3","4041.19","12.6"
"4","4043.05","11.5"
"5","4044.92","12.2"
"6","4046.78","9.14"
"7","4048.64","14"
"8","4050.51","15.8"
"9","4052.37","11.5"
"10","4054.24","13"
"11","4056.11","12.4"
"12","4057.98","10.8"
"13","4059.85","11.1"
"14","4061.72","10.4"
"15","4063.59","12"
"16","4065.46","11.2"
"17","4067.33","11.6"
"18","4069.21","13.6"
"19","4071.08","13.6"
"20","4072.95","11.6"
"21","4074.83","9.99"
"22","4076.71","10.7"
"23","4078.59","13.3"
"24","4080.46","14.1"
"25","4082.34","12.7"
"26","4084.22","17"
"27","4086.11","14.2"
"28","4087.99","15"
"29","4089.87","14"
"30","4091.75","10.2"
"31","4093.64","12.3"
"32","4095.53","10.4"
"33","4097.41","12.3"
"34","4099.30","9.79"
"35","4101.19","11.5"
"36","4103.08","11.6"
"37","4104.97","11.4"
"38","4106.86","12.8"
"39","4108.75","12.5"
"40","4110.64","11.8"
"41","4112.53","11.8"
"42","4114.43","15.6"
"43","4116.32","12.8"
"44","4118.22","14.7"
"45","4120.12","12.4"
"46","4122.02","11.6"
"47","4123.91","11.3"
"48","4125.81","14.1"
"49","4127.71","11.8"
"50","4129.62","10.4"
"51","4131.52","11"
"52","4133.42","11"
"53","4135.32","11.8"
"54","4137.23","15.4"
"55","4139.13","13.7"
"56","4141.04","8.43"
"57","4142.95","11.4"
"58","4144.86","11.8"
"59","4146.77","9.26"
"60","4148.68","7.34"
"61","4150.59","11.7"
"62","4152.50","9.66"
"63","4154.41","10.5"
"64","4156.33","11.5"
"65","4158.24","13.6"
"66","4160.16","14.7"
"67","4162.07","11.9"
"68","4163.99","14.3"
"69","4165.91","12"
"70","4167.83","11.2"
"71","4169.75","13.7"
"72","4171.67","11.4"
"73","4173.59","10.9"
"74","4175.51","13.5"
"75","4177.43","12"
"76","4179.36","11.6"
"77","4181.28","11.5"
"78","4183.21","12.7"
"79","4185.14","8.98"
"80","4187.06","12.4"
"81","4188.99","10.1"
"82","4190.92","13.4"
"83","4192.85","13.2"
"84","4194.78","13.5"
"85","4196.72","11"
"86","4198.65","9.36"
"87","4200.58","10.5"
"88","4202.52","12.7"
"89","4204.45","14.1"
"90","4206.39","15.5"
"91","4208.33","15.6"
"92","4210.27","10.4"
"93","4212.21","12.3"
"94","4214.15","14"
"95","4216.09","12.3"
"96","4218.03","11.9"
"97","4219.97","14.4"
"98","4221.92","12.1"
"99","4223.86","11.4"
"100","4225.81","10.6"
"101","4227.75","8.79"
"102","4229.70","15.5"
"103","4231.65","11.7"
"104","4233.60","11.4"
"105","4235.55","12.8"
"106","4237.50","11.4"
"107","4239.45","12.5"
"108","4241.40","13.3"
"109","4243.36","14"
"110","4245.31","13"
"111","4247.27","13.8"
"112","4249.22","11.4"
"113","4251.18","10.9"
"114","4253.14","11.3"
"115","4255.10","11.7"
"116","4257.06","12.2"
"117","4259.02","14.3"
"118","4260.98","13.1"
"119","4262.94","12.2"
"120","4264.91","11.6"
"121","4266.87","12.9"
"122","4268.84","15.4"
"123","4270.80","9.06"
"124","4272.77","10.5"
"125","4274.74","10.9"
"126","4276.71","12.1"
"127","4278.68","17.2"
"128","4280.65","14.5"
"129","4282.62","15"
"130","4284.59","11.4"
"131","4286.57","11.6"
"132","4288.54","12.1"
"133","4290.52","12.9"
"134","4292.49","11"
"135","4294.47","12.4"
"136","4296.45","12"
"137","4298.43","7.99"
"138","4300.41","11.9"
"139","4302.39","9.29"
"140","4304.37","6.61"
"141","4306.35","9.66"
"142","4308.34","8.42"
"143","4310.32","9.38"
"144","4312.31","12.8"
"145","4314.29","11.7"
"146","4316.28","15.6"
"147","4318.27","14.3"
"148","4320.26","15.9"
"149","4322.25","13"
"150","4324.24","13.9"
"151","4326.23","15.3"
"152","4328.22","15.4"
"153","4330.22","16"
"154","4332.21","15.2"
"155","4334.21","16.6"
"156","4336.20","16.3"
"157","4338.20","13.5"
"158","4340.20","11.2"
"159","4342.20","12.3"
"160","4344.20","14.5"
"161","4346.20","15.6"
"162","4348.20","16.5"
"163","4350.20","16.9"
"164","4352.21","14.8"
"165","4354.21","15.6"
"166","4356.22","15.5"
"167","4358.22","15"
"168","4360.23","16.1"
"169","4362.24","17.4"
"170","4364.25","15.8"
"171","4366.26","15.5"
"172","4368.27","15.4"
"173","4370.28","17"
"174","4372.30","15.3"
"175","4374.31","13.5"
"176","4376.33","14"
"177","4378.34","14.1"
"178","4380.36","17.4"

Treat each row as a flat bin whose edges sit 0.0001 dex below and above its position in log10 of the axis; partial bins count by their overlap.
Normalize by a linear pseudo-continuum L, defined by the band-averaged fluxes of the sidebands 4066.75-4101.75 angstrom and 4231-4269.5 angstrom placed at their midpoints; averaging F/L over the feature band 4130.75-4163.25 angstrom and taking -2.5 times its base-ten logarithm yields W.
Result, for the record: 0.10 mag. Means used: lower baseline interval 12.5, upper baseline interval 12.5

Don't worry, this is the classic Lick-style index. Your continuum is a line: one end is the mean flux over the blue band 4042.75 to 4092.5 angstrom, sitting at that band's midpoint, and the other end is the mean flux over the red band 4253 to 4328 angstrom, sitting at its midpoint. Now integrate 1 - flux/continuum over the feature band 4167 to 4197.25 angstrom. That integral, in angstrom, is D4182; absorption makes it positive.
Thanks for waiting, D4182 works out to 1.0 angstrom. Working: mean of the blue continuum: 12.5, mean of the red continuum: 12.2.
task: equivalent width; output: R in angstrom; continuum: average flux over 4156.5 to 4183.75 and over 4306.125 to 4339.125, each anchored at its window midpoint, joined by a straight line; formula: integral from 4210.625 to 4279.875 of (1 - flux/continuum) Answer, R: 3.89 angstrom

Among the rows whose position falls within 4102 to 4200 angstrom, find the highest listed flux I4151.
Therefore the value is 15.6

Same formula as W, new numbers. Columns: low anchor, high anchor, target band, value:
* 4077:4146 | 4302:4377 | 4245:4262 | 0.09 mag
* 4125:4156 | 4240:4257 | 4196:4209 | -0.07 mag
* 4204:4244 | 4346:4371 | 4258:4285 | 0.07 mag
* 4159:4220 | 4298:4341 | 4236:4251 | -0.01 mag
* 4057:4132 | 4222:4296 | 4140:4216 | 0.04 mag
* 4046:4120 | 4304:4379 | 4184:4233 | 0.10 mag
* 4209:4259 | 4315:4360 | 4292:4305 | 0.33 mag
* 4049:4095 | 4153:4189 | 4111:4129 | -0.04 mag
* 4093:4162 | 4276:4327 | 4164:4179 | -0.03 mag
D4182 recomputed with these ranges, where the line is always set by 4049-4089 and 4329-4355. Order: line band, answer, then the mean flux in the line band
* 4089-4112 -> 2.2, 11.7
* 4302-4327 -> 4.6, 12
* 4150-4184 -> 3.5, 12.1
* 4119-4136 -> 1.8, 11.7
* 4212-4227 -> 1.7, 12.3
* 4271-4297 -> 3.6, 12.5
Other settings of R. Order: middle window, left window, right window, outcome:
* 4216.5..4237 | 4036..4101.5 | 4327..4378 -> 2.75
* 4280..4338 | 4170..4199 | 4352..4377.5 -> 6.70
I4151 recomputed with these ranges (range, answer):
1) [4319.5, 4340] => 16.6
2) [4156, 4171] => 14.7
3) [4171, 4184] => 13.5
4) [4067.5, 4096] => 17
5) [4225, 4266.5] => 15.5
